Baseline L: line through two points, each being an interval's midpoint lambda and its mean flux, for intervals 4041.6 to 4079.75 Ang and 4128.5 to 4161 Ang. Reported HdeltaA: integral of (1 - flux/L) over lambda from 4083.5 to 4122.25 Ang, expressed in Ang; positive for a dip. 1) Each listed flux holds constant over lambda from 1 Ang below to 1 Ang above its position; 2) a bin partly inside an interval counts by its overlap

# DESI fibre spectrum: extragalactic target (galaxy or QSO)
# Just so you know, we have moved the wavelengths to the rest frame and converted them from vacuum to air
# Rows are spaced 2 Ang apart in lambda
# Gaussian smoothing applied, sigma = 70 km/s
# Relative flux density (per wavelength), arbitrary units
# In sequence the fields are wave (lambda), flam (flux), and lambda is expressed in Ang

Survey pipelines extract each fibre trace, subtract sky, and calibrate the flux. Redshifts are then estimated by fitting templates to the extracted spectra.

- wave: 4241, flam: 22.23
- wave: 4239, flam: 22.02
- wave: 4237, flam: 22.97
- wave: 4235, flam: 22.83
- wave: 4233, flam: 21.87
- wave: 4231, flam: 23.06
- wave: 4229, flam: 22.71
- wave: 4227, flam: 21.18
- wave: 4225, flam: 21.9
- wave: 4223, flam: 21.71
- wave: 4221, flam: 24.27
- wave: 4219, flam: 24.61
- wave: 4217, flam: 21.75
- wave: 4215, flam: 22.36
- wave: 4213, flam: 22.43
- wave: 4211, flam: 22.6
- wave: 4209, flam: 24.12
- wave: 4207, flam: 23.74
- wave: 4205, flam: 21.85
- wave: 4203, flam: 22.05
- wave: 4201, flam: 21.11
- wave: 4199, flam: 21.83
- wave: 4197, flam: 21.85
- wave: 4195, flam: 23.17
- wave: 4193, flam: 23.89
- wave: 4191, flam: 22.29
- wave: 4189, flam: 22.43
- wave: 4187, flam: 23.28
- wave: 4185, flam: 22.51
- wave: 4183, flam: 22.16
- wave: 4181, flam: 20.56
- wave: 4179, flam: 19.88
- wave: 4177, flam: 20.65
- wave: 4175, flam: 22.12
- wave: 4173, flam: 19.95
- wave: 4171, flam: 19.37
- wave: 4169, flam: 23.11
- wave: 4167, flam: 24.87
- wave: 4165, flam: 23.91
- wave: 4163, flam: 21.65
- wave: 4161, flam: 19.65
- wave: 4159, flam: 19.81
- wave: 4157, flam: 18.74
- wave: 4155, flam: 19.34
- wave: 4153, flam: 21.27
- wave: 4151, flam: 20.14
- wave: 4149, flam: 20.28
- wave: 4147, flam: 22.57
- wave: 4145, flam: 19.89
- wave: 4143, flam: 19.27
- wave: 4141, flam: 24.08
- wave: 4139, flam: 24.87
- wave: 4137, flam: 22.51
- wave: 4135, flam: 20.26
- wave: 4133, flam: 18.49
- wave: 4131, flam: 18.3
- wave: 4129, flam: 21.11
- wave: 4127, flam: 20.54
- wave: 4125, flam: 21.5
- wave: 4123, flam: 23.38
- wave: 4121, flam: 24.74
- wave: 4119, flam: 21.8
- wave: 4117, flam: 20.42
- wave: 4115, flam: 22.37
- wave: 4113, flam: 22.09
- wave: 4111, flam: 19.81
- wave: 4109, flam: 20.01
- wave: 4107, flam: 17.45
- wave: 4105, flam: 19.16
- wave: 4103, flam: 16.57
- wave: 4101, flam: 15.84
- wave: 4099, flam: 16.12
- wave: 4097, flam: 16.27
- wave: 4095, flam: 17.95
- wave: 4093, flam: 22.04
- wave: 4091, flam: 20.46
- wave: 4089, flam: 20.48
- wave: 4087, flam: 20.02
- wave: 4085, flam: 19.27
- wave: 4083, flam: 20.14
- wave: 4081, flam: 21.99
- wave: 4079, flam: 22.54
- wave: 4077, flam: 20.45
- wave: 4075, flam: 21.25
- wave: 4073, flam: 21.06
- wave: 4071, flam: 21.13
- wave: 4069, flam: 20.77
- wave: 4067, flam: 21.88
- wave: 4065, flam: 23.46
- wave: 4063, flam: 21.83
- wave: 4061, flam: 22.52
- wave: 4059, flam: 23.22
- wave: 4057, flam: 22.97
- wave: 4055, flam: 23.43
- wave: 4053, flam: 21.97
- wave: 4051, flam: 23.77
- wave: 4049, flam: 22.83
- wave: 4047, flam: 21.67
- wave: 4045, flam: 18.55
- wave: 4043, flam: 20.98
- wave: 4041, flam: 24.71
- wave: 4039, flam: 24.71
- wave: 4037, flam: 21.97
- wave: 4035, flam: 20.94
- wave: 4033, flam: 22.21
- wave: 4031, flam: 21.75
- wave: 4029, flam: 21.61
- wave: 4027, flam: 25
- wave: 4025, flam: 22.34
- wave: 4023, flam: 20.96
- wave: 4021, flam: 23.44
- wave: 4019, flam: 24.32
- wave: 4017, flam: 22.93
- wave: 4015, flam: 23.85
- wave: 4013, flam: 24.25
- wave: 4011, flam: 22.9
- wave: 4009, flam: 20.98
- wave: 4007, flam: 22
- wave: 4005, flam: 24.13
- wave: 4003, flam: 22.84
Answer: 3.0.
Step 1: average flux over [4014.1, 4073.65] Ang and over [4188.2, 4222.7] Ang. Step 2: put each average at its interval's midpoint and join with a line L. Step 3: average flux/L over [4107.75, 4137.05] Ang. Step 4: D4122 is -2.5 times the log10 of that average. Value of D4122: 0.07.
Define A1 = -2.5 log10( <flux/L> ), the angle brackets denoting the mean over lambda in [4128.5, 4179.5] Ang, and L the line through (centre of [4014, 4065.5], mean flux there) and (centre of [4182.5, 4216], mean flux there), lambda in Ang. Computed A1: 0.08 mag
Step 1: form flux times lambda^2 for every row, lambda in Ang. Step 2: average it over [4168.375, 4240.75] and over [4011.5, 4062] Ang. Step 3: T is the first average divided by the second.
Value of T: 1.1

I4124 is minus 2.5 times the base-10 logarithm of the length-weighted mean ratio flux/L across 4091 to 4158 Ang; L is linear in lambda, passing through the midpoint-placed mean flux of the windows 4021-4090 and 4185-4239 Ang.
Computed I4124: 0.10 mag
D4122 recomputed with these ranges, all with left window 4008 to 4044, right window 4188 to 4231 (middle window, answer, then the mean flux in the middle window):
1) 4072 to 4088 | 0.09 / 20.8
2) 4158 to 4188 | 0.05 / 21.6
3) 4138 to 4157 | 0.07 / 21.2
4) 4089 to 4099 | 0.19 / 19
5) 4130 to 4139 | 0.11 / 20.4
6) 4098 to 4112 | 0.26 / 17.9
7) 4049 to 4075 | 0.02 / 22.3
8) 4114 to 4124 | 0.01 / 22.5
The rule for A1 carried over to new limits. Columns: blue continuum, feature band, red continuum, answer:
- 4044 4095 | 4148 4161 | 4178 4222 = 0.116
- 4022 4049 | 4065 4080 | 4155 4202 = 0.028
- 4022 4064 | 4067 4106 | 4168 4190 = 0.123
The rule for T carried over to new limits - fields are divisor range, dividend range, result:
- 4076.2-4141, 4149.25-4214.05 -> 1.11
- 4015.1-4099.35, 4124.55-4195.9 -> 1.04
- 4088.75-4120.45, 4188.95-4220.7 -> 1.23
